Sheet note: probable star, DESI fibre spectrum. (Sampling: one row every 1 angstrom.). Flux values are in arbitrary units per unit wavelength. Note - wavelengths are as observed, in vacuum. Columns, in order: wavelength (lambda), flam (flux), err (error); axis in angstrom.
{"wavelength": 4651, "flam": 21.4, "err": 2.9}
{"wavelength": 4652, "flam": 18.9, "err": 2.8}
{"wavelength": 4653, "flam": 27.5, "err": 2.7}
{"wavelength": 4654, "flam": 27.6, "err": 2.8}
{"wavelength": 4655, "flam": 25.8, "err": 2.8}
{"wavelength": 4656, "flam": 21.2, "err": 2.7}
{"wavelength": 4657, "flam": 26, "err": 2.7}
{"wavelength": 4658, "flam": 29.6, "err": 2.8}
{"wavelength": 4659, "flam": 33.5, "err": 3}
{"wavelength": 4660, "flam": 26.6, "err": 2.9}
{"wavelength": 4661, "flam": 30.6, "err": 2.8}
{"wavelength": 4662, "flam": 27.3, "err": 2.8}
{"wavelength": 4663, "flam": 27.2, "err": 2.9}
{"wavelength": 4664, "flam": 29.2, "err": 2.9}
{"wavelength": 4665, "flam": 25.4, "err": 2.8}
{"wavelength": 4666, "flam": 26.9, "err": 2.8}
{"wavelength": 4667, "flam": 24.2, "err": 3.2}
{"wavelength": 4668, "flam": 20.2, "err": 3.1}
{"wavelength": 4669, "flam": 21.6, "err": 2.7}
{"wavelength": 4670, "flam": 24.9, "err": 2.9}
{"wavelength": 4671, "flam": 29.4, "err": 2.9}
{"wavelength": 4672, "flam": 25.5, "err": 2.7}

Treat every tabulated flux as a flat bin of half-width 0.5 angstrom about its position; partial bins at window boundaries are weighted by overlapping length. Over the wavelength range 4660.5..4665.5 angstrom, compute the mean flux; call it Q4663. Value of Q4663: 27.9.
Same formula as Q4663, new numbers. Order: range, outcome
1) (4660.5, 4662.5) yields 29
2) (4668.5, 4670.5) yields 23.2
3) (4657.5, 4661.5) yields 30.1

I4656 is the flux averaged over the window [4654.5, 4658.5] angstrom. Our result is 25.6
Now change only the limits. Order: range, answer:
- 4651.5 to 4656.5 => 24.2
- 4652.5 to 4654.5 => 27.6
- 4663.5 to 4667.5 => 26.4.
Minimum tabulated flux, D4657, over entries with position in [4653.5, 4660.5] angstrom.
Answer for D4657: 21.2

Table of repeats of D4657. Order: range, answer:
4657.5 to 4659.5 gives 29.6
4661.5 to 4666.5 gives 25.4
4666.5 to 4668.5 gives 20.2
